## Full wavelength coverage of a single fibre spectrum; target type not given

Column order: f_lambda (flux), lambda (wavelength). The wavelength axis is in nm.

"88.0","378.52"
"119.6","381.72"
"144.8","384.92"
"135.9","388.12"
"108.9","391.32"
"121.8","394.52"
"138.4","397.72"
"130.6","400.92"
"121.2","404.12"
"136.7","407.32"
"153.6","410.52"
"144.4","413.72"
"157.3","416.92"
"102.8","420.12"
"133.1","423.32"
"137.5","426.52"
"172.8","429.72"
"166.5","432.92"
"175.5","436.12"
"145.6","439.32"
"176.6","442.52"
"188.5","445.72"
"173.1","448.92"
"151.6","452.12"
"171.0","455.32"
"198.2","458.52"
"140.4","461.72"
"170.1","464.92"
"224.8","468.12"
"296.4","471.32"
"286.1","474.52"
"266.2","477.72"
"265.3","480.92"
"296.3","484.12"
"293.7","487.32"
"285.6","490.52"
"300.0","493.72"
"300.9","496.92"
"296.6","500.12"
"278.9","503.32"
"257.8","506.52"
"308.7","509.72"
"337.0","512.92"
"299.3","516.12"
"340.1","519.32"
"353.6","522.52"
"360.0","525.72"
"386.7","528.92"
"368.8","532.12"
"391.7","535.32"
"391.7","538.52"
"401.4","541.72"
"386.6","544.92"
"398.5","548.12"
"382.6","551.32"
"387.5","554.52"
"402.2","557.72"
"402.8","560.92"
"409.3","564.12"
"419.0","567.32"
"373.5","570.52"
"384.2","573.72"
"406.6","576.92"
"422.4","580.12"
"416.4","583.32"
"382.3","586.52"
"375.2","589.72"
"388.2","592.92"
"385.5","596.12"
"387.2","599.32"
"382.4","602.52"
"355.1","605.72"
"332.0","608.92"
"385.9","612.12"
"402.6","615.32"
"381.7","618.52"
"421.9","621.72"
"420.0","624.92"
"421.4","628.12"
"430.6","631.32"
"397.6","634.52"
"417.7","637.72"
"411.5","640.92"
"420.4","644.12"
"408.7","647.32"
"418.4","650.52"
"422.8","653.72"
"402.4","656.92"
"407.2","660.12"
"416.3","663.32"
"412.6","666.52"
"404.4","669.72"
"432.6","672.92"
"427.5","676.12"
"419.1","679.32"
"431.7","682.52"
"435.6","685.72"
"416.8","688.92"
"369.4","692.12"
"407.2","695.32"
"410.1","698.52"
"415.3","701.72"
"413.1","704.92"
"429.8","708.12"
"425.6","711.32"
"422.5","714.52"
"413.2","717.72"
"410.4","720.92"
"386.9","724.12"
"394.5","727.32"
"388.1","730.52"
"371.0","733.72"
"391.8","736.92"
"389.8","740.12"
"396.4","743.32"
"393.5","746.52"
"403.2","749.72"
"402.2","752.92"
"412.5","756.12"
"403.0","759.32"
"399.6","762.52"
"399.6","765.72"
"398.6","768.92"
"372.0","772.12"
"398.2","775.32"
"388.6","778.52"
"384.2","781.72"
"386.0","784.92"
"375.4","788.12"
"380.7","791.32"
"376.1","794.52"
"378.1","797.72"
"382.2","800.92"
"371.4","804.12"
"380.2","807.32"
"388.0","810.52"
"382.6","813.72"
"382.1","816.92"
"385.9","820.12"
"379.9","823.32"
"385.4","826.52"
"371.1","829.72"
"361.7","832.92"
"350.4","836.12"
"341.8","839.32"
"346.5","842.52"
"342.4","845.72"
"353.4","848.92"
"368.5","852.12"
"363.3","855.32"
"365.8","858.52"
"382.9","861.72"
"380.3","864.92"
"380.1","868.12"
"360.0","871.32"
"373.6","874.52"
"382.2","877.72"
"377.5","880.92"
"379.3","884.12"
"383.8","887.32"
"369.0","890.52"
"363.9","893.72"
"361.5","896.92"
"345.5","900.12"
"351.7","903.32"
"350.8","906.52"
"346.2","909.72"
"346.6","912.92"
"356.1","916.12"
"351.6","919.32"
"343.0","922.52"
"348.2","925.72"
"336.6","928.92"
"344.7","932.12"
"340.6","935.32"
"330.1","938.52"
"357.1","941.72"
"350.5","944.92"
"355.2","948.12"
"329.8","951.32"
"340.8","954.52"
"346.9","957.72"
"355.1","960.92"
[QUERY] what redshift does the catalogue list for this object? 0.17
